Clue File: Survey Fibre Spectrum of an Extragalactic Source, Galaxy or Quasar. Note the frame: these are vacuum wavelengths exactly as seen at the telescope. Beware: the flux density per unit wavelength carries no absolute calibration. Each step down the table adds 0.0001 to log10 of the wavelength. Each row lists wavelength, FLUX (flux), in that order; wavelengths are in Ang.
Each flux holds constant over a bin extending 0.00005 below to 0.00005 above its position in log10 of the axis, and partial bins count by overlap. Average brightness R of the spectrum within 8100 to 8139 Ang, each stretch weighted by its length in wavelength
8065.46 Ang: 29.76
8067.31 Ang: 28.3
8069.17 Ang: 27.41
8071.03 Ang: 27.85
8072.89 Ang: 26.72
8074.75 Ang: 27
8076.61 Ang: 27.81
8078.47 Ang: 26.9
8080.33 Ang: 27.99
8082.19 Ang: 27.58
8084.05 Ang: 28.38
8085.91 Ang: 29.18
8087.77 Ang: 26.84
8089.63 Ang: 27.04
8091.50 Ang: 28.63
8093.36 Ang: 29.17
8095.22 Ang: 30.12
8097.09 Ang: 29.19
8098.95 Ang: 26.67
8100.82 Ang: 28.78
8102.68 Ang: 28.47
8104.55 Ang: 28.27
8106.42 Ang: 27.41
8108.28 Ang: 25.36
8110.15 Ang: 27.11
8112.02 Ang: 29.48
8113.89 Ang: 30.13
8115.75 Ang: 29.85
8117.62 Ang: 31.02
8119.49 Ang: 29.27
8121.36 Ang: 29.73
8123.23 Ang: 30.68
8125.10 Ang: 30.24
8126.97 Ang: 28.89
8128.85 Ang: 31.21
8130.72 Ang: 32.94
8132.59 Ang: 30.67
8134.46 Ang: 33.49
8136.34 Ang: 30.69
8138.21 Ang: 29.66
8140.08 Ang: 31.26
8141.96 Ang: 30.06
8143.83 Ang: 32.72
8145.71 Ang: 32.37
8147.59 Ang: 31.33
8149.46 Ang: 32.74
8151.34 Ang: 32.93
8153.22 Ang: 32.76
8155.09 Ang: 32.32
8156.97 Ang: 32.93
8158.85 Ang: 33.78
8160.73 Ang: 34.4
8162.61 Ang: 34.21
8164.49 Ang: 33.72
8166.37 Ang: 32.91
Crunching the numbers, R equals 29.7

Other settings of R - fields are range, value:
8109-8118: 29.3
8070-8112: 27.9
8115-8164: 31.6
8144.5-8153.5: 32.4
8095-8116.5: 28.3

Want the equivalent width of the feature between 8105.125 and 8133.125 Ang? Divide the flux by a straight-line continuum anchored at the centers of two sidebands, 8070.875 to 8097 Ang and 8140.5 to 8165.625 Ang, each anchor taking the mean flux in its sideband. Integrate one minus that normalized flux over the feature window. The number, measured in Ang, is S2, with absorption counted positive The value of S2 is 0.8 Ang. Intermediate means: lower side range 28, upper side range 32.8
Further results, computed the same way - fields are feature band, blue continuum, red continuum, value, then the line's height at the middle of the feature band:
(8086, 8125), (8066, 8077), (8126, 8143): 1.0 Ang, 29.4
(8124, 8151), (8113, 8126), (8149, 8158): 0.2 Ang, 31.5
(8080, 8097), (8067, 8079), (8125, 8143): -0.1 Ang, 28.3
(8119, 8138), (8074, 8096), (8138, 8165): 0.1 Ang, 31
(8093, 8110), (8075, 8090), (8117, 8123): 0.5 Ang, 28.9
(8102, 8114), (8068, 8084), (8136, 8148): 0.6 Ang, 29.3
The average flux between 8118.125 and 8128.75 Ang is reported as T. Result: 29.9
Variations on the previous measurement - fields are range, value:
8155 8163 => 33.6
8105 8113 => 27.4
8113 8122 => 30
